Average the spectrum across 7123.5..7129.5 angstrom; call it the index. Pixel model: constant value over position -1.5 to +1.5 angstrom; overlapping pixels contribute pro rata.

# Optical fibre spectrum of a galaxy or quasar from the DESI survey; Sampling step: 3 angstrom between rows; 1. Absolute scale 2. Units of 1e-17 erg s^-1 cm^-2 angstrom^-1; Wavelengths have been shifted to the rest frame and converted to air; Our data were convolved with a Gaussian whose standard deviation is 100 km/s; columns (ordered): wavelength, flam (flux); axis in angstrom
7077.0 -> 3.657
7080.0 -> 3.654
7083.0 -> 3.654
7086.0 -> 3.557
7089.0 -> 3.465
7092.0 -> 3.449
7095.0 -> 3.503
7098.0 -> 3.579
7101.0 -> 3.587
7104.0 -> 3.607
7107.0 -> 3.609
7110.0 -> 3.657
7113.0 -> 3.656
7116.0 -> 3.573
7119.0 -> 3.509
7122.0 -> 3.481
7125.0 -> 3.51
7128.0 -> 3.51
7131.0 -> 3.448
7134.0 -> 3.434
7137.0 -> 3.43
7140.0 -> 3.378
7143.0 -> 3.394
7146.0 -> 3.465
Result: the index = 3.51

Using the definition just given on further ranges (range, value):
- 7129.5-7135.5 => 3.44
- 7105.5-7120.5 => 3.6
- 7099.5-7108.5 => 3.6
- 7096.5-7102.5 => 3.58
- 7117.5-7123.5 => 3.49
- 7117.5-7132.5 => 3.49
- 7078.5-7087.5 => 3.62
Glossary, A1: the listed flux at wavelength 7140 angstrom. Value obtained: 3.378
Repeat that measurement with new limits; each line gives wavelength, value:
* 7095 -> 3.503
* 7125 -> 3.51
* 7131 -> 3.448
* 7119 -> 3.509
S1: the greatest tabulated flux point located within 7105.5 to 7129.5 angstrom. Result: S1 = 3.657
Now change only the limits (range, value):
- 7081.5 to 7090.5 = 3.654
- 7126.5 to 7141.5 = 3.51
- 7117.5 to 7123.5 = 3.509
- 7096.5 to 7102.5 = 3.587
